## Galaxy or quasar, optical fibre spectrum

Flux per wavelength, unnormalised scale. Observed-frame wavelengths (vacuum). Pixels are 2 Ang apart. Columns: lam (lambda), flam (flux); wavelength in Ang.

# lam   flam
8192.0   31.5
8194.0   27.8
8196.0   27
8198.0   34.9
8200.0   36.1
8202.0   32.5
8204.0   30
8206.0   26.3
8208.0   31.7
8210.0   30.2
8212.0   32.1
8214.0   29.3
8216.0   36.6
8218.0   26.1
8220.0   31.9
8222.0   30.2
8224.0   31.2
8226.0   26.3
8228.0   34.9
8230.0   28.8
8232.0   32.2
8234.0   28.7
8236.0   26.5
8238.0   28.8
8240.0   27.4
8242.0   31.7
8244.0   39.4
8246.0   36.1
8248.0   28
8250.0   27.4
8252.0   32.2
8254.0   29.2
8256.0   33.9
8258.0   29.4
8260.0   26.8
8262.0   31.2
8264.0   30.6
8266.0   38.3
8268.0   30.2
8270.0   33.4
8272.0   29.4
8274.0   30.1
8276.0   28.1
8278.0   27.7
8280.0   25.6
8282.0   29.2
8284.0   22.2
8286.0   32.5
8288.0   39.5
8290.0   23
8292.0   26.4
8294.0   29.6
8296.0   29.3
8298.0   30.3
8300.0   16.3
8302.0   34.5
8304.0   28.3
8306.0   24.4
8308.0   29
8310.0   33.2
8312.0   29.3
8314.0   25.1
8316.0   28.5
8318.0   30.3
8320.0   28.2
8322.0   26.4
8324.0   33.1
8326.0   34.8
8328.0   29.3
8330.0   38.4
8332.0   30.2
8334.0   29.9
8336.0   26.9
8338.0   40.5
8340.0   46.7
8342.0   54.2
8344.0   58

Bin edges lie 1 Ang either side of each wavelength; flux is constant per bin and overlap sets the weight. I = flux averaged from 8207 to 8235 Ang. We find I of 30.7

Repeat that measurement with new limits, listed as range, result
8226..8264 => 30.6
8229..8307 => 29.7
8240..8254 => 31.9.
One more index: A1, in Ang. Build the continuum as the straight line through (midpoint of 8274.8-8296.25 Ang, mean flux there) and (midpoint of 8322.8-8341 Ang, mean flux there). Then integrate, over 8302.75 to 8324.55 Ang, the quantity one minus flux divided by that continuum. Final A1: 2.26 Ang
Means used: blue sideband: 28.4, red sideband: 34.3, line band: 28.7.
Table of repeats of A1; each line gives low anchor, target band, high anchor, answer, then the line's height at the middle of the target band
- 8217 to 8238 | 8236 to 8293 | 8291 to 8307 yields -3.5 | 28.5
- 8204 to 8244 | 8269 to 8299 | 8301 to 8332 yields 1.1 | 30.2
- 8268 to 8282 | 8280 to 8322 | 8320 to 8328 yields 2.3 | 30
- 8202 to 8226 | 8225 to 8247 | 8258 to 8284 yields -0.6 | 30.1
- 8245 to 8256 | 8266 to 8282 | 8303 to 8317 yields 0.0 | 29.8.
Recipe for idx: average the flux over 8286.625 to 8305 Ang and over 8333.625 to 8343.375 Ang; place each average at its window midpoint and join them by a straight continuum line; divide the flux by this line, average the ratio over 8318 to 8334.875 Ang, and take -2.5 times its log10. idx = 0.20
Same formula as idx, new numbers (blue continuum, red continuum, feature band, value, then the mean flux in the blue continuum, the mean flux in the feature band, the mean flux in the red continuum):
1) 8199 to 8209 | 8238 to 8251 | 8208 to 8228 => 0.023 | 31.3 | 30.7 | 31.4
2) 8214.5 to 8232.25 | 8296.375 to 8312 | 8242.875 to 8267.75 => -0.073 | 30.8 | 31.8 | 28.1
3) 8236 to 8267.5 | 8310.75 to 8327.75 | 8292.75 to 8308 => 0.090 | 31.2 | 27.6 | 29.5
